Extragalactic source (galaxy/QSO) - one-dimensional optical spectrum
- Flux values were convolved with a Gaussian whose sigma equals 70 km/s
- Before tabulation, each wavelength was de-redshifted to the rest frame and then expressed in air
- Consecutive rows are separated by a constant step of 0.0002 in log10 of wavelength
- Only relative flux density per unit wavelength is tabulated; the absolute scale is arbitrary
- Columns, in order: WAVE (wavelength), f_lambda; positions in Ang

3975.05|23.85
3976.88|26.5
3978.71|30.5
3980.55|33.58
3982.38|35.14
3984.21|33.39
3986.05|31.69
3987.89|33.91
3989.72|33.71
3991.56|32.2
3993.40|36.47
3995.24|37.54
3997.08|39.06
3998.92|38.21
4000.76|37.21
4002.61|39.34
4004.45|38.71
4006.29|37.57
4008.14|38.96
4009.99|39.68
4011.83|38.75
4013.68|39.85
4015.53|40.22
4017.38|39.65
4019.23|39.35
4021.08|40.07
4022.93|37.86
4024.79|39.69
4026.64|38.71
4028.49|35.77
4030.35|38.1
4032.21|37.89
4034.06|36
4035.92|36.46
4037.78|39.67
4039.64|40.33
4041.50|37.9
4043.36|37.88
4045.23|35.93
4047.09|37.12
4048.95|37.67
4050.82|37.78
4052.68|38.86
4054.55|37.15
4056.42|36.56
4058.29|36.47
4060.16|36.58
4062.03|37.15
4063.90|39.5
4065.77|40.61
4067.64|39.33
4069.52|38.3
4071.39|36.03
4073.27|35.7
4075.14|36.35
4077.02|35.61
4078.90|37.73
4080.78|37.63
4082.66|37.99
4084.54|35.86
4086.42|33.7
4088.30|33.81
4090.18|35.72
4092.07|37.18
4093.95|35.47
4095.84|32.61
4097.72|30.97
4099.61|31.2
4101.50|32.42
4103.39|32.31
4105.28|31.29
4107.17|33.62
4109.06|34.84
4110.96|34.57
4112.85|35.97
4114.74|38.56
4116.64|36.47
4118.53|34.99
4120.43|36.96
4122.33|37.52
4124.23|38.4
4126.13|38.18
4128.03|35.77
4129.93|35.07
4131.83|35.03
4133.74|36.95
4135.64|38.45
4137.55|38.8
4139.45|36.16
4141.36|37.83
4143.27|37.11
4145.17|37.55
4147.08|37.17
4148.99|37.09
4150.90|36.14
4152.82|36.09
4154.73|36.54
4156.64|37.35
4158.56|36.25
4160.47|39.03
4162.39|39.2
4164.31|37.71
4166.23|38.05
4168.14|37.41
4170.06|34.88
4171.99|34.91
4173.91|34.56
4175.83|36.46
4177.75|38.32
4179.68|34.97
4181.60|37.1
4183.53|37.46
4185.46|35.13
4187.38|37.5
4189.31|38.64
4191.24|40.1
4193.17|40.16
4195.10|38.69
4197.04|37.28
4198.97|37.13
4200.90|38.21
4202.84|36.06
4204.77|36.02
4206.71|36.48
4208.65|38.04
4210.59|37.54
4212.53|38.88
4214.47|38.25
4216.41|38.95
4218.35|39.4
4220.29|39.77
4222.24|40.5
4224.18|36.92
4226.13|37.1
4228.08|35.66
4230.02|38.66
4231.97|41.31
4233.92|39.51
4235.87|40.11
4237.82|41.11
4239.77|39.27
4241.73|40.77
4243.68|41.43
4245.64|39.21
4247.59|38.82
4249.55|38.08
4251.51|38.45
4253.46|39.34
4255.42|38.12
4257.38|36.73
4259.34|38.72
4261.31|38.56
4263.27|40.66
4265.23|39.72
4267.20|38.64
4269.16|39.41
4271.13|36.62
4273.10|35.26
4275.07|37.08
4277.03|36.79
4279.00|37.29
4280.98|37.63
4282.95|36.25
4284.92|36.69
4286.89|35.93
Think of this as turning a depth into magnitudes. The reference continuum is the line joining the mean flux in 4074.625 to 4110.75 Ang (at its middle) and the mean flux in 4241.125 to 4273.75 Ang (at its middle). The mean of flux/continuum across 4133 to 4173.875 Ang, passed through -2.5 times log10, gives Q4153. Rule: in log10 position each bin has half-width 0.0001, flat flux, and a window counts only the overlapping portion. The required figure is -0.03 mag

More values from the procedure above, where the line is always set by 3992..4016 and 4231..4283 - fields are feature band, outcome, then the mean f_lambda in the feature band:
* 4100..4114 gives 0.15 mag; 33.6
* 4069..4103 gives 0.10 mag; 35.2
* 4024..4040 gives 0.01 mag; 38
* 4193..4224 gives 0.02 mag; 38.1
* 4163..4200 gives 0.04 mag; 37.2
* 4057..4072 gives 0.01 mag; 38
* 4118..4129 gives 0.04 mag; 37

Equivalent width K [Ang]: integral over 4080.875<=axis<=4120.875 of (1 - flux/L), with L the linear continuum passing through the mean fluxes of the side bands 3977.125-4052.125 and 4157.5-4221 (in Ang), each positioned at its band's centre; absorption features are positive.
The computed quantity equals 2.9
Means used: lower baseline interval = 37.2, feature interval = 34.6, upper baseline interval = 37.5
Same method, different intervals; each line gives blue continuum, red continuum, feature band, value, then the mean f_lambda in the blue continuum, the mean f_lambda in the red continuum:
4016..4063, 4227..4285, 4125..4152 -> 0.9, 37.9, 38.6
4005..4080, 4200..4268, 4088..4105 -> 2.1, 38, 38.7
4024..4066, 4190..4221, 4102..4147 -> 2.1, 37.8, 38.2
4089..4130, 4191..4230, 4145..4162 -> -0.4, 35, 38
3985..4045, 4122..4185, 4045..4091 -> 0.5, 37.7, 36.9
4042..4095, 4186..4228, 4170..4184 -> 0.6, 37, 38.1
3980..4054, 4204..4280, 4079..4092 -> 0.6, 37.5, 38.5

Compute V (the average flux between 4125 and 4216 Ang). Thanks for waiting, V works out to 37.2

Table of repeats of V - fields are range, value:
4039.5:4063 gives 37.4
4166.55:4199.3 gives 37.1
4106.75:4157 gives 36.7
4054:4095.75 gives 36.7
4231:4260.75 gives 39.4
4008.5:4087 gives 37.9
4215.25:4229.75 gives 38.4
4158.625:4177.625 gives 37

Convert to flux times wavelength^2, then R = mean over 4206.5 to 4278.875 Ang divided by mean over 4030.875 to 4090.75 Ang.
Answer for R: 1.13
